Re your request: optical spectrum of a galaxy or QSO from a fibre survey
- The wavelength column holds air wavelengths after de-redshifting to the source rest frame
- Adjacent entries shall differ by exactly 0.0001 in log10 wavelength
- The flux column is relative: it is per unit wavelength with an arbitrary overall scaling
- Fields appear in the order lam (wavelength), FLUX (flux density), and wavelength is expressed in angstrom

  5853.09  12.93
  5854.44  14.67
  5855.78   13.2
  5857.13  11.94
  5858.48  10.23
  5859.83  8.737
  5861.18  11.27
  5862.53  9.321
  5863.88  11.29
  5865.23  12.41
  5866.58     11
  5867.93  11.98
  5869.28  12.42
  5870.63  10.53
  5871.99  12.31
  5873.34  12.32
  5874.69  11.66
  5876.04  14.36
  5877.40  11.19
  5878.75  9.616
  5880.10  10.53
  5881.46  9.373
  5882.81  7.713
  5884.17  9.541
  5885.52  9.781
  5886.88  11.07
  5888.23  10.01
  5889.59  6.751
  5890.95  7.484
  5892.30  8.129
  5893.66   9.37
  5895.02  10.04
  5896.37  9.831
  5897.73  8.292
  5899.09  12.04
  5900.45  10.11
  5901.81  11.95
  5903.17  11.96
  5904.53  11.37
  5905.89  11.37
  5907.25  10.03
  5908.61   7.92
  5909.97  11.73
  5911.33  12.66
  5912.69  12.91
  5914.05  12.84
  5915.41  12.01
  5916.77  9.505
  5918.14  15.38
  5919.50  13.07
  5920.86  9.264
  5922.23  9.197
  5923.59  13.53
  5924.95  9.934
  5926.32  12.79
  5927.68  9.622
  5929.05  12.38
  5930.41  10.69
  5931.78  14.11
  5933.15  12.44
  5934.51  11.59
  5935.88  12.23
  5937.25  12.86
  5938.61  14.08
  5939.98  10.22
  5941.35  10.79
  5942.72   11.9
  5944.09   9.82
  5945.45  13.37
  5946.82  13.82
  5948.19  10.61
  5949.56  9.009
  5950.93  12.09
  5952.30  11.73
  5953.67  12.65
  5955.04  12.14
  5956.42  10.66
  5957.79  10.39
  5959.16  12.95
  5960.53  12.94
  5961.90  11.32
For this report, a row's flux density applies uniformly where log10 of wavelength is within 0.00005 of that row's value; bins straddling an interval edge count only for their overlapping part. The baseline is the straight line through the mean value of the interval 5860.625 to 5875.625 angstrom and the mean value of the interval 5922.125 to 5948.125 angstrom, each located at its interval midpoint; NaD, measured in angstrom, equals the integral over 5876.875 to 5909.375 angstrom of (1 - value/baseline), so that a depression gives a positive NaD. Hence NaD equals 5.2 angstrom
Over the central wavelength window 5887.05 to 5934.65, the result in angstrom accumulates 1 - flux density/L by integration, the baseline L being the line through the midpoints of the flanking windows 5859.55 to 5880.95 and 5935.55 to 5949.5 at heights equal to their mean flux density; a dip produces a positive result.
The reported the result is 2.9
